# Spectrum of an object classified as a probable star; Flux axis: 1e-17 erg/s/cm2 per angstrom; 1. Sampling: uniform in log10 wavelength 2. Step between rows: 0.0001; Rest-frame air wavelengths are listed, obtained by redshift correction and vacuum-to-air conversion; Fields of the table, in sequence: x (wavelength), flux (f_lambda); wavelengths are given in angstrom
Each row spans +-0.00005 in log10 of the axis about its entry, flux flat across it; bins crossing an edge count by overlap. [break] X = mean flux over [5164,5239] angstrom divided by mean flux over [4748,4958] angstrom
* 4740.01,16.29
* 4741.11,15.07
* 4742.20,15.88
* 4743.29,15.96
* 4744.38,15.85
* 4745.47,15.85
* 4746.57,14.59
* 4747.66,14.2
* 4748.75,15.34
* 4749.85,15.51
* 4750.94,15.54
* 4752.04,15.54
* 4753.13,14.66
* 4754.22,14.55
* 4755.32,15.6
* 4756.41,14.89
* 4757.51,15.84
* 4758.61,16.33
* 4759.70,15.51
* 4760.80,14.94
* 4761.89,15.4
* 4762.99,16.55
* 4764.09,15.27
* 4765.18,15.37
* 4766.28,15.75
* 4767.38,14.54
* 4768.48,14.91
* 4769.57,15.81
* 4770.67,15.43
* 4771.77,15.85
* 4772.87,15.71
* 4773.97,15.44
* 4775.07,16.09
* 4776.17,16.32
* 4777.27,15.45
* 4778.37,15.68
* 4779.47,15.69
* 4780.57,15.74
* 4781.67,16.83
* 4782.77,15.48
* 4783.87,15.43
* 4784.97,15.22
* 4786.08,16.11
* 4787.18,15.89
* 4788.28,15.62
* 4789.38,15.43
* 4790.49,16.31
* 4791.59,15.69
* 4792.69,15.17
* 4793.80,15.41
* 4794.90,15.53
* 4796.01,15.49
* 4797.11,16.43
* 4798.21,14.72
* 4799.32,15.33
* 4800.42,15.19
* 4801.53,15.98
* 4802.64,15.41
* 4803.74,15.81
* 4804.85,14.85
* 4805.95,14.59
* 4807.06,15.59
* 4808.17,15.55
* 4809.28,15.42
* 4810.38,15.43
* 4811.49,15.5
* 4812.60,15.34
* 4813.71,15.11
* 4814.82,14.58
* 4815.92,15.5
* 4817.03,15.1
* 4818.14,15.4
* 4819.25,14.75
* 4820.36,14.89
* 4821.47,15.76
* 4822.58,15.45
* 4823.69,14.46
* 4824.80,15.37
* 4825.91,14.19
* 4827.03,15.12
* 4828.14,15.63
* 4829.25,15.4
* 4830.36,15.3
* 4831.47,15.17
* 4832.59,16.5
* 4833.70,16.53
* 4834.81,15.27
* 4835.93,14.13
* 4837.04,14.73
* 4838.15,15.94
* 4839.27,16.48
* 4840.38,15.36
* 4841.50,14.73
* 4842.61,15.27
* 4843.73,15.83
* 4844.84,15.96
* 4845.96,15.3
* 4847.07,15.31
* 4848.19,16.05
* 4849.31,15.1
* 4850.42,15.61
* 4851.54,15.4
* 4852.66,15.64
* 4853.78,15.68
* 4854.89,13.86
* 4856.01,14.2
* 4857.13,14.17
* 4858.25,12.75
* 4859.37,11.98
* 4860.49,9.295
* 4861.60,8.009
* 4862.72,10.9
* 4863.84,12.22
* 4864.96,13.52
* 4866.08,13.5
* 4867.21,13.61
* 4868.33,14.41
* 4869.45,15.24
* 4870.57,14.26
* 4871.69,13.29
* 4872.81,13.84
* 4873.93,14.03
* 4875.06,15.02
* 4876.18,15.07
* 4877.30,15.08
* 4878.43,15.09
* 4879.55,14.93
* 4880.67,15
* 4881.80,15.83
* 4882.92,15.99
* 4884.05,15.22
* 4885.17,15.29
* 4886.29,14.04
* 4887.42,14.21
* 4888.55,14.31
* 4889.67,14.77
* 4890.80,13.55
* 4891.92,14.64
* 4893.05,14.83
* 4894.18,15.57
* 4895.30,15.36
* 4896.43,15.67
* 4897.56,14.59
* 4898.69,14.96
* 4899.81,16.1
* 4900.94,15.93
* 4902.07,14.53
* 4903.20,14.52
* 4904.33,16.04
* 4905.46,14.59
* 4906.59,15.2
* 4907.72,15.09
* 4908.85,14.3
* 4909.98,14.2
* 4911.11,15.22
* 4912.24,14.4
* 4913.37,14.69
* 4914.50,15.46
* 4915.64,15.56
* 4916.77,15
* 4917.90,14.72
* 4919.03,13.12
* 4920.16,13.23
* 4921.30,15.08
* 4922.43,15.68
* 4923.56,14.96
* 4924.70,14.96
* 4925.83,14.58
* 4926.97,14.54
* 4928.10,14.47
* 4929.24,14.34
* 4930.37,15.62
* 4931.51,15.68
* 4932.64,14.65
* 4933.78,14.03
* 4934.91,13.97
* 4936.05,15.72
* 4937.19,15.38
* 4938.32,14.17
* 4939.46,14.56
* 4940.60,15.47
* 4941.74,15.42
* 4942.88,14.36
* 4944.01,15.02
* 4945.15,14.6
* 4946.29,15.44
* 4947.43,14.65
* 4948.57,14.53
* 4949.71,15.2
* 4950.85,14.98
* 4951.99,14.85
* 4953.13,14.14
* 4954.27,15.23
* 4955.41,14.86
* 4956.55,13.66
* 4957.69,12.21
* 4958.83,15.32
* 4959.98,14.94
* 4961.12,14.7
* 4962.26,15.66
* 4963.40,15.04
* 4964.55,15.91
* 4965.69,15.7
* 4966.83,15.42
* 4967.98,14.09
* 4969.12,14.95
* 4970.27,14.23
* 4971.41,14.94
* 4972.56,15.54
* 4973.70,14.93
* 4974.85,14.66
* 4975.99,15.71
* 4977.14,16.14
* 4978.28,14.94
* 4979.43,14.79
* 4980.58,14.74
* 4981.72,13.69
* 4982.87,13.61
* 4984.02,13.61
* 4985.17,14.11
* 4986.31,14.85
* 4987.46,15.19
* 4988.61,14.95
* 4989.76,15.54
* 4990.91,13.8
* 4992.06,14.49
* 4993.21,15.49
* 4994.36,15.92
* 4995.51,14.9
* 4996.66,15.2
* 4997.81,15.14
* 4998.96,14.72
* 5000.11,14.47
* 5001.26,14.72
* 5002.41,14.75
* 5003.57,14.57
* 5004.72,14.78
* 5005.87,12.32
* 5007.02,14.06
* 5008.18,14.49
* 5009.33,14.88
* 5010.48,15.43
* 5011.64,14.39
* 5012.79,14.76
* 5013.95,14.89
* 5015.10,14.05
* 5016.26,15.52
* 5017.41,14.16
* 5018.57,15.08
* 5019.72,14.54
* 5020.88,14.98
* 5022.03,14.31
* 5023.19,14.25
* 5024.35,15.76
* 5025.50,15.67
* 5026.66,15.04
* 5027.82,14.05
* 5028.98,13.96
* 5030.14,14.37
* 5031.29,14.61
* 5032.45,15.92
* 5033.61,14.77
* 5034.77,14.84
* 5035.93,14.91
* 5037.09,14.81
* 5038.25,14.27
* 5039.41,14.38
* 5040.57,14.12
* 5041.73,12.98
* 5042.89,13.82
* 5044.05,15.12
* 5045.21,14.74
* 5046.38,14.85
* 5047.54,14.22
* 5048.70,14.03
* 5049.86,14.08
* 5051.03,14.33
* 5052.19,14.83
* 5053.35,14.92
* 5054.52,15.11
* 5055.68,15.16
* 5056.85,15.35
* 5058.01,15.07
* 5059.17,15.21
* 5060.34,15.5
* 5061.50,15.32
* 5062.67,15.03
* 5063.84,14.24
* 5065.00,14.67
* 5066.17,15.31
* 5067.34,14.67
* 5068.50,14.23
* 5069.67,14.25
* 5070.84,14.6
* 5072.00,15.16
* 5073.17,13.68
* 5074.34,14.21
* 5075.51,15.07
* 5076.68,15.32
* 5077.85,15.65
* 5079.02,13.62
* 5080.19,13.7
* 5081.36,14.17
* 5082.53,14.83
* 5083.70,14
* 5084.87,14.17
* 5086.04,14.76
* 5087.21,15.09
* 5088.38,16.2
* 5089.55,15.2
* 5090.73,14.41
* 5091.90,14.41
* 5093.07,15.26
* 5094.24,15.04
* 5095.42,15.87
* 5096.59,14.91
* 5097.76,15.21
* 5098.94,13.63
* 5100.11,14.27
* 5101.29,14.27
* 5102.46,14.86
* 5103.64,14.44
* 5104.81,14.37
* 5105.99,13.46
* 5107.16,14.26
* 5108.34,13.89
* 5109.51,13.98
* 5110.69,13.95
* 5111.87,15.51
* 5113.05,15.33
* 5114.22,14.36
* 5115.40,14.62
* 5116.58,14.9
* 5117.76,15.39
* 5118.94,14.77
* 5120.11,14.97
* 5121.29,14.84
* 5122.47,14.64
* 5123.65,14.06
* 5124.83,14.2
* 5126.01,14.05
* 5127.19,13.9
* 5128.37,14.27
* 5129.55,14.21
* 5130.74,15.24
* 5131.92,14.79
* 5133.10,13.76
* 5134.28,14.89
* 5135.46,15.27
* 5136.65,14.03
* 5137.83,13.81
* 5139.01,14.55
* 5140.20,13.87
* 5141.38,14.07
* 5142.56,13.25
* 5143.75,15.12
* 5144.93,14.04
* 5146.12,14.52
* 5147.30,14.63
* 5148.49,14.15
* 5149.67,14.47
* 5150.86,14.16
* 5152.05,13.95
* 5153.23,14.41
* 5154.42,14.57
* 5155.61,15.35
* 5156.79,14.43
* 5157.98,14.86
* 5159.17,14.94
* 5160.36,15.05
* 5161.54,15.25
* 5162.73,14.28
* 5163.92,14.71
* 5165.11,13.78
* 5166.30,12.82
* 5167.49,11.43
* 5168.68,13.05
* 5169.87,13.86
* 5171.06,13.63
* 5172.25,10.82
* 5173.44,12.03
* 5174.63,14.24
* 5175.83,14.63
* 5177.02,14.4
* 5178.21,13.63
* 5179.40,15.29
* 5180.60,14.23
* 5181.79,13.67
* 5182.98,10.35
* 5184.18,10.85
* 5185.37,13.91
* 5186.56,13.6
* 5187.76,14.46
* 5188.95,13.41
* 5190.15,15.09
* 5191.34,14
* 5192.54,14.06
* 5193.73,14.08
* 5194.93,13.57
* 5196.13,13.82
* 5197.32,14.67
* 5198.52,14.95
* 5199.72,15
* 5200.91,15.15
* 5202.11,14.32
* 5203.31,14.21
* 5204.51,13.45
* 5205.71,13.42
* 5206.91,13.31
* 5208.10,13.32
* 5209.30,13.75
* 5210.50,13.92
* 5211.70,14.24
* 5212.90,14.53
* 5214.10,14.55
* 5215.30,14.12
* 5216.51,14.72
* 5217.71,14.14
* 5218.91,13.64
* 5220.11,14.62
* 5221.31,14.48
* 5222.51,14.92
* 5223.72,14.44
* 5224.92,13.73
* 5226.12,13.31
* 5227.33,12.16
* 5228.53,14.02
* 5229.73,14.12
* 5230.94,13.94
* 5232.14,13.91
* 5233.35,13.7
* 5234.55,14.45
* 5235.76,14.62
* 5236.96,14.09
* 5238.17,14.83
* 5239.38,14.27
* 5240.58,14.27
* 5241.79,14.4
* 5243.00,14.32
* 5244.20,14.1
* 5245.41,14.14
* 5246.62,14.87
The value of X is 0.92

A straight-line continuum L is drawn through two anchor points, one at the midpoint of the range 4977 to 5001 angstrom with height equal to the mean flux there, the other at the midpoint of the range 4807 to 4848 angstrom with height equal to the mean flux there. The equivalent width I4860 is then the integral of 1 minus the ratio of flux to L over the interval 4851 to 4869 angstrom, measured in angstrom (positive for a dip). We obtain 2.5 angstrom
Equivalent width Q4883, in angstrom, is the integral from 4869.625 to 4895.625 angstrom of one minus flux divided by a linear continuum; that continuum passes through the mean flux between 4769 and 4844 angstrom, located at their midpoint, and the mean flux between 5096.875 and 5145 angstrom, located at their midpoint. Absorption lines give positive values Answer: 0.8 angstrom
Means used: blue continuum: 15.5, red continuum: 14.4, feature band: 14.8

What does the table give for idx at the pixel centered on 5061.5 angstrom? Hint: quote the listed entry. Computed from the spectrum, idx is 15.32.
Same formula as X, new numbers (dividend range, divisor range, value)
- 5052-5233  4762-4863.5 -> 0.94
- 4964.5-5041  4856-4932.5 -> 1.02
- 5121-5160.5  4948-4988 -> 0.98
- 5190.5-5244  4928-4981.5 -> 0.95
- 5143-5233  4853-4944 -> 0.97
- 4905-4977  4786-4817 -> 0.96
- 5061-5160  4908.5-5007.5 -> 0.99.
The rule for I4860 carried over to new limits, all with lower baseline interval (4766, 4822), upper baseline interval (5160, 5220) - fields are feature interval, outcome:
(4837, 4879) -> 2.7 angstrom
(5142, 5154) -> -0.2 angstrom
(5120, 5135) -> -0.4 angstrom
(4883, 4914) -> 0.3 angstrom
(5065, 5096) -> -0.9 angstrom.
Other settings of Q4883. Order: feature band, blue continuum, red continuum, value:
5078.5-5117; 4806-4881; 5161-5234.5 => -1.4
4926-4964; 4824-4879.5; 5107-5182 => -0.9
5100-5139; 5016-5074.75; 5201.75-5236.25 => -0.2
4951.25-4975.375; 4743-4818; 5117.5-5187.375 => 0.0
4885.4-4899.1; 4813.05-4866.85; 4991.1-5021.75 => -0.1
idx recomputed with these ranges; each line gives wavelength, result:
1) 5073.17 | 13.68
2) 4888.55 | 14.31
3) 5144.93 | 14.04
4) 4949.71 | 15.2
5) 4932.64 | 14.65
